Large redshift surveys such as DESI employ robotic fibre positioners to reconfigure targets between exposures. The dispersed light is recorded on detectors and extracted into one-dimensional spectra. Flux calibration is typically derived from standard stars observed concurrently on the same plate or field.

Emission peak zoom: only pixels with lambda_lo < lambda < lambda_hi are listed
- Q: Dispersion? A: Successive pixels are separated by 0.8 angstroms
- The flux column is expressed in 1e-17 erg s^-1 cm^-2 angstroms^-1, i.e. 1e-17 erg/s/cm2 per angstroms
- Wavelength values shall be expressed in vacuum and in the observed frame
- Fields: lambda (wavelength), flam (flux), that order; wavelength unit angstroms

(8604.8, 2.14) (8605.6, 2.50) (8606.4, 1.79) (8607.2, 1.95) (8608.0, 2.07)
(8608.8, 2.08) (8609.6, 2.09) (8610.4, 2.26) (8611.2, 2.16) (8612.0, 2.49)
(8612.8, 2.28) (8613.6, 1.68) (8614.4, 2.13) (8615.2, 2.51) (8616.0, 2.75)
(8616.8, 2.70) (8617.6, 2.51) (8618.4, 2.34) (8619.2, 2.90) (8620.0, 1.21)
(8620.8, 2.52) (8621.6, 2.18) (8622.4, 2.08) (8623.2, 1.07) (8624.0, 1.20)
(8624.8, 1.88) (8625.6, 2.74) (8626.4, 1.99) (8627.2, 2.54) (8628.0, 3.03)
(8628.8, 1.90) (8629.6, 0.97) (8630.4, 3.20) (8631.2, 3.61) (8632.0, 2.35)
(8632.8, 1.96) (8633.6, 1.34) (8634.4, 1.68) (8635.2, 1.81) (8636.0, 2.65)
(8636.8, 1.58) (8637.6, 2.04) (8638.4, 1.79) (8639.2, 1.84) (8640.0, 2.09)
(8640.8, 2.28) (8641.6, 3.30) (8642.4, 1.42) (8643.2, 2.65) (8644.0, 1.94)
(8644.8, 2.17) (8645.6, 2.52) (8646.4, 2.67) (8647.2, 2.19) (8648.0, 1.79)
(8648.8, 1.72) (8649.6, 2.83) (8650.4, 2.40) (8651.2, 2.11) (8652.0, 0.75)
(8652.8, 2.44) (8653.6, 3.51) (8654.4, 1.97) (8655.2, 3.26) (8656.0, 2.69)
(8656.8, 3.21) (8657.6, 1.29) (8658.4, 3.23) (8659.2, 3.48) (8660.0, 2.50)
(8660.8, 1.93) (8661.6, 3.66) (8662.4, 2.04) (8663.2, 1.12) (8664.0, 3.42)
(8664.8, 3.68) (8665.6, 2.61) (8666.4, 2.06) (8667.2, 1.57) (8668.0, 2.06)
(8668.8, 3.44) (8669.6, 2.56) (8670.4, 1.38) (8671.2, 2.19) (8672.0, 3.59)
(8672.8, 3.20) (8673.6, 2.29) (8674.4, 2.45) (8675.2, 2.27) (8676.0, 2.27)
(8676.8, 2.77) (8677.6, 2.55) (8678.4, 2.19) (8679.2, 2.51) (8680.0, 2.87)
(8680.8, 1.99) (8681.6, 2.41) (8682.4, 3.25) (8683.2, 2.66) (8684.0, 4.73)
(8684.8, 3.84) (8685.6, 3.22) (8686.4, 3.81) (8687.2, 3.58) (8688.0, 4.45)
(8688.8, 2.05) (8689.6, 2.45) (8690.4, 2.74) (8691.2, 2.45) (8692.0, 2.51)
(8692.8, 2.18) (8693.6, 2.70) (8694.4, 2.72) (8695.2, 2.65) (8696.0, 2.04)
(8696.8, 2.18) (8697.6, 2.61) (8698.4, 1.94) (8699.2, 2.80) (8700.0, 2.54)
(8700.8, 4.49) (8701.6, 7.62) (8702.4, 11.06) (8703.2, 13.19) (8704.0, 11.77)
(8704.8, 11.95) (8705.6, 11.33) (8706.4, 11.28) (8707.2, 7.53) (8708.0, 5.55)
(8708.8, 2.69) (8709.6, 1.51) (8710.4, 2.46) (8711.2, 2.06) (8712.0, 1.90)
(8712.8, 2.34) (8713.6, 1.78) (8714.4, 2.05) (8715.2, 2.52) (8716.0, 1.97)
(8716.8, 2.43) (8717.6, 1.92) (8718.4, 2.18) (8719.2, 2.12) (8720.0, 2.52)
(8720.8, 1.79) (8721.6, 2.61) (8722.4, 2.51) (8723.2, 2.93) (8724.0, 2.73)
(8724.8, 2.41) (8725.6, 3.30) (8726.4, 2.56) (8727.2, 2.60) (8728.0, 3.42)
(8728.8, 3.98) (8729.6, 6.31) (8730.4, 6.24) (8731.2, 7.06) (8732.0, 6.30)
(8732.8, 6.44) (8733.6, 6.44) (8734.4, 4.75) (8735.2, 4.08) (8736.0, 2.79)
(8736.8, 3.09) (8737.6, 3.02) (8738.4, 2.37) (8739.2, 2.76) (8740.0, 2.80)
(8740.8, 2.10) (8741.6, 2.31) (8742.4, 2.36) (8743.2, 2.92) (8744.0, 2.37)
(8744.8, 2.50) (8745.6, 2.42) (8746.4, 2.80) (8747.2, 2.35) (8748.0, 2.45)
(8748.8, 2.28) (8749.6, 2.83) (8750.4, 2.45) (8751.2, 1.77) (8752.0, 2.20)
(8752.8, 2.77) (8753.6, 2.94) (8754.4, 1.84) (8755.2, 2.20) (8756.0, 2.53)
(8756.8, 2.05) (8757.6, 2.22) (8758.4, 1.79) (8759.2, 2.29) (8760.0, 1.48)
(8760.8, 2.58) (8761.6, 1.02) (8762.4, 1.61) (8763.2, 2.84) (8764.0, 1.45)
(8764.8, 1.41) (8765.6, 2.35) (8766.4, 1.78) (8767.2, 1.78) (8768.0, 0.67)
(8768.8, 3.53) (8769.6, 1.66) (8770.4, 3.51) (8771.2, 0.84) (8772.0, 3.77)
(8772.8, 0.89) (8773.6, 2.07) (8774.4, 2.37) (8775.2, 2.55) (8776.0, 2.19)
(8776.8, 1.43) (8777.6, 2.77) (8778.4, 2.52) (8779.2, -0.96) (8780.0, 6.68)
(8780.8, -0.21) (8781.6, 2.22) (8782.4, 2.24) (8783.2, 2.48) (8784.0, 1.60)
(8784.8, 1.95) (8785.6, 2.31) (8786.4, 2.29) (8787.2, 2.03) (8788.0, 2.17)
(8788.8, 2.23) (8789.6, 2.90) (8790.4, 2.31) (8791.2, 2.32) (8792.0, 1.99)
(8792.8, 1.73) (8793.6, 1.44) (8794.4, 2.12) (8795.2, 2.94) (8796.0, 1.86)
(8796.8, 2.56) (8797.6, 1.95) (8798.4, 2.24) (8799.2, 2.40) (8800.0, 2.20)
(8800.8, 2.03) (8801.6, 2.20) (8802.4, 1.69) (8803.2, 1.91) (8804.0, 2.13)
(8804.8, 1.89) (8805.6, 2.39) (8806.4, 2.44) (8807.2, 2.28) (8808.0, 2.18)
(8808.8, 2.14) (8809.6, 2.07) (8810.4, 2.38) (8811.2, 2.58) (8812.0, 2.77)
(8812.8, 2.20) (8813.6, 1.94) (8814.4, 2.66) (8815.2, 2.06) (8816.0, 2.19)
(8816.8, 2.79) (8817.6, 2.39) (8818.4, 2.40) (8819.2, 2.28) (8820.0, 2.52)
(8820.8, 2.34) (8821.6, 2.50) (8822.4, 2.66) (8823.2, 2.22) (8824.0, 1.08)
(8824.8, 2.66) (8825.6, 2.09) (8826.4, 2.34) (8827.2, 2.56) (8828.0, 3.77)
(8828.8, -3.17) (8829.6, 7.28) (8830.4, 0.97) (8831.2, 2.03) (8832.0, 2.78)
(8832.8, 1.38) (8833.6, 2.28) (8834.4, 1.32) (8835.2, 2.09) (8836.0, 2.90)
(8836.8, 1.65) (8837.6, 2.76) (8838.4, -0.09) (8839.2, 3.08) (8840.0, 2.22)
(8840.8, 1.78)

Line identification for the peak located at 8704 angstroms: Halpha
